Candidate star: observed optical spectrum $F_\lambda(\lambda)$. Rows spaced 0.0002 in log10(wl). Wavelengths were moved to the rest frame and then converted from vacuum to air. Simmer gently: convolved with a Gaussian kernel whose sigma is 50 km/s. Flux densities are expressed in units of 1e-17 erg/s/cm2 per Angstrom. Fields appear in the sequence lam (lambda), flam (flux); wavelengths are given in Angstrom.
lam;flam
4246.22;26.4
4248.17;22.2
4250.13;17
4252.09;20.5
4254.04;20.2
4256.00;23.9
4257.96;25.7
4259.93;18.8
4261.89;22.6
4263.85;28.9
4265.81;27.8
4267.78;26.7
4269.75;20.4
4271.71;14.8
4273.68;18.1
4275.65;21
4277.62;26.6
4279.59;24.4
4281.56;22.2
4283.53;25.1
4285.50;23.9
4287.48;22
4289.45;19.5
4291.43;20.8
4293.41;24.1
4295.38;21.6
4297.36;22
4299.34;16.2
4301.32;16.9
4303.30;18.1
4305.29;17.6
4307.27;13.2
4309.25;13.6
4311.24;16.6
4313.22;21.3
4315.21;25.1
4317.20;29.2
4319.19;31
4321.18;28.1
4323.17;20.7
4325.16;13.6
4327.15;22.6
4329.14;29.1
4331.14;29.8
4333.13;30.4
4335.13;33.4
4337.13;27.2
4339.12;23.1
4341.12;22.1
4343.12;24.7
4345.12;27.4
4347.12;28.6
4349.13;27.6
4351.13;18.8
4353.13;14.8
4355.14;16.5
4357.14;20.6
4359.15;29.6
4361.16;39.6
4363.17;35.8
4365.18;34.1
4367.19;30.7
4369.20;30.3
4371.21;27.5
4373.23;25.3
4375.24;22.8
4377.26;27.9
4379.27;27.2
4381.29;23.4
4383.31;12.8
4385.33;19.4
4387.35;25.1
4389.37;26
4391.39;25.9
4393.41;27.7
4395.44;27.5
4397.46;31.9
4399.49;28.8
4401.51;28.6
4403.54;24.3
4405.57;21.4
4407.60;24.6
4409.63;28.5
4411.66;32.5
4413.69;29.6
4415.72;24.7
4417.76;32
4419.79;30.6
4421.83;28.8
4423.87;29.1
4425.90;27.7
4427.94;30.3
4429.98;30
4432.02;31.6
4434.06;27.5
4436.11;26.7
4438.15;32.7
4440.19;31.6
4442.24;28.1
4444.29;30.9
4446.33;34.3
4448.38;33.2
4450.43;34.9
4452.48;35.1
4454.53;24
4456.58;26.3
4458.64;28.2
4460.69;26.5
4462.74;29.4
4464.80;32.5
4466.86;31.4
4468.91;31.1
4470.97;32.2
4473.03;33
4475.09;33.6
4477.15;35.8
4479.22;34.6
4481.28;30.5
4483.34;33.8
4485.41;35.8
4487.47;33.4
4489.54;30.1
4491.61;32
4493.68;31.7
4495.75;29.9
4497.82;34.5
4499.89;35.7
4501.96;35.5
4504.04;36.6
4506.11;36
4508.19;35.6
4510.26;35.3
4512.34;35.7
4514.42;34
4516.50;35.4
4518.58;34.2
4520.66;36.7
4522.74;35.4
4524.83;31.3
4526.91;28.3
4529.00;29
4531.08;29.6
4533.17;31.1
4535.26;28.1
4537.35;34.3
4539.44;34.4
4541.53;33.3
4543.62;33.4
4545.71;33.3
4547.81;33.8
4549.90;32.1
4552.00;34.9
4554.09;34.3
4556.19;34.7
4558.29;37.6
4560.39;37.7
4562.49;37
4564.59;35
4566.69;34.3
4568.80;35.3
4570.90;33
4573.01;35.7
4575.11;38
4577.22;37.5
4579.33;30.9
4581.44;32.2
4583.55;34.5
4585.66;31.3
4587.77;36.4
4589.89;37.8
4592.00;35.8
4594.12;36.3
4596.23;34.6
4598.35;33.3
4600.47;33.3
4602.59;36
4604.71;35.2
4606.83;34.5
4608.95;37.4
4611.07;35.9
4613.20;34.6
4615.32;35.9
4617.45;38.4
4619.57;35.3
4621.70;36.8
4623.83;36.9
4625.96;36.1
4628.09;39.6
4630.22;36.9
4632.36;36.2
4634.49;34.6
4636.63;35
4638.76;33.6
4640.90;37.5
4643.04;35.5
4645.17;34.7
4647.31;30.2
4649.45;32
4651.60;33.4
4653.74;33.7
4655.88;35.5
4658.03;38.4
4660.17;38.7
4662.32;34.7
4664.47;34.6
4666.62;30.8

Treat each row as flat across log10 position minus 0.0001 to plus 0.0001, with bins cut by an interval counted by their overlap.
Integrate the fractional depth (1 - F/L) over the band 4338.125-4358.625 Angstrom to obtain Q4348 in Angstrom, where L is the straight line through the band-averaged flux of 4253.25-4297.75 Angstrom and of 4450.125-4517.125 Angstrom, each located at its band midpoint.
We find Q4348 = 2.8 Angstrom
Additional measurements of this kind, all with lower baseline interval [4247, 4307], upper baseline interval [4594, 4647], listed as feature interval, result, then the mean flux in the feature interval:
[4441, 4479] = -2.78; 31.2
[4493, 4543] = -3.13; 33.4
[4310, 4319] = -0.15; 23.5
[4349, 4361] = 1.28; 22.2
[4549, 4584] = -1.62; 35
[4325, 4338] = -1.96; 27.4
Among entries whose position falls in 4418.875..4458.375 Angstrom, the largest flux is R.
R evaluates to 35.1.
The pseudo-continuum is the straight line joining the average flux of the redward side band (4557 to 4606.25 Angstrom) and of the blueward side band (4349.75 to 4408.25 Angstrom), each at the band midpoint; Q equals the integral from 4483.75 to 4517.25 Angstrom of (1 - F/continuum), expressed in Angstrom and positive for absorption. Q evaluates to -2.94 Angstrom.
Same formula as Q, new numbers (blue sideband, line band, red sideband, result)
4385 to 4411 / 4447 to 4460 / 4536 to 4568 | -0.4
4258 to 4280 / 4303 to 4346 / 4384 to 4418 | 1.5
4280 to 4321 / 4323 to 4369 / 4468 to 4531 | -4.3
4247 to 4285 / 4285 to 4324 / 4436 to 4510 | 5.3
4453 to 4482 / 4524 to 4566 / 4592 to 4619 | 0.3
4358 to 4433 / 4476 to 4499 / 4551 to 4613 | -1.1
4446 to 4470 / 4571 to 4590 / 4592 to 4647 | -0.1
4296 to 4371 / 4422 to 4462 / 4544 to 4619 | -1.2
